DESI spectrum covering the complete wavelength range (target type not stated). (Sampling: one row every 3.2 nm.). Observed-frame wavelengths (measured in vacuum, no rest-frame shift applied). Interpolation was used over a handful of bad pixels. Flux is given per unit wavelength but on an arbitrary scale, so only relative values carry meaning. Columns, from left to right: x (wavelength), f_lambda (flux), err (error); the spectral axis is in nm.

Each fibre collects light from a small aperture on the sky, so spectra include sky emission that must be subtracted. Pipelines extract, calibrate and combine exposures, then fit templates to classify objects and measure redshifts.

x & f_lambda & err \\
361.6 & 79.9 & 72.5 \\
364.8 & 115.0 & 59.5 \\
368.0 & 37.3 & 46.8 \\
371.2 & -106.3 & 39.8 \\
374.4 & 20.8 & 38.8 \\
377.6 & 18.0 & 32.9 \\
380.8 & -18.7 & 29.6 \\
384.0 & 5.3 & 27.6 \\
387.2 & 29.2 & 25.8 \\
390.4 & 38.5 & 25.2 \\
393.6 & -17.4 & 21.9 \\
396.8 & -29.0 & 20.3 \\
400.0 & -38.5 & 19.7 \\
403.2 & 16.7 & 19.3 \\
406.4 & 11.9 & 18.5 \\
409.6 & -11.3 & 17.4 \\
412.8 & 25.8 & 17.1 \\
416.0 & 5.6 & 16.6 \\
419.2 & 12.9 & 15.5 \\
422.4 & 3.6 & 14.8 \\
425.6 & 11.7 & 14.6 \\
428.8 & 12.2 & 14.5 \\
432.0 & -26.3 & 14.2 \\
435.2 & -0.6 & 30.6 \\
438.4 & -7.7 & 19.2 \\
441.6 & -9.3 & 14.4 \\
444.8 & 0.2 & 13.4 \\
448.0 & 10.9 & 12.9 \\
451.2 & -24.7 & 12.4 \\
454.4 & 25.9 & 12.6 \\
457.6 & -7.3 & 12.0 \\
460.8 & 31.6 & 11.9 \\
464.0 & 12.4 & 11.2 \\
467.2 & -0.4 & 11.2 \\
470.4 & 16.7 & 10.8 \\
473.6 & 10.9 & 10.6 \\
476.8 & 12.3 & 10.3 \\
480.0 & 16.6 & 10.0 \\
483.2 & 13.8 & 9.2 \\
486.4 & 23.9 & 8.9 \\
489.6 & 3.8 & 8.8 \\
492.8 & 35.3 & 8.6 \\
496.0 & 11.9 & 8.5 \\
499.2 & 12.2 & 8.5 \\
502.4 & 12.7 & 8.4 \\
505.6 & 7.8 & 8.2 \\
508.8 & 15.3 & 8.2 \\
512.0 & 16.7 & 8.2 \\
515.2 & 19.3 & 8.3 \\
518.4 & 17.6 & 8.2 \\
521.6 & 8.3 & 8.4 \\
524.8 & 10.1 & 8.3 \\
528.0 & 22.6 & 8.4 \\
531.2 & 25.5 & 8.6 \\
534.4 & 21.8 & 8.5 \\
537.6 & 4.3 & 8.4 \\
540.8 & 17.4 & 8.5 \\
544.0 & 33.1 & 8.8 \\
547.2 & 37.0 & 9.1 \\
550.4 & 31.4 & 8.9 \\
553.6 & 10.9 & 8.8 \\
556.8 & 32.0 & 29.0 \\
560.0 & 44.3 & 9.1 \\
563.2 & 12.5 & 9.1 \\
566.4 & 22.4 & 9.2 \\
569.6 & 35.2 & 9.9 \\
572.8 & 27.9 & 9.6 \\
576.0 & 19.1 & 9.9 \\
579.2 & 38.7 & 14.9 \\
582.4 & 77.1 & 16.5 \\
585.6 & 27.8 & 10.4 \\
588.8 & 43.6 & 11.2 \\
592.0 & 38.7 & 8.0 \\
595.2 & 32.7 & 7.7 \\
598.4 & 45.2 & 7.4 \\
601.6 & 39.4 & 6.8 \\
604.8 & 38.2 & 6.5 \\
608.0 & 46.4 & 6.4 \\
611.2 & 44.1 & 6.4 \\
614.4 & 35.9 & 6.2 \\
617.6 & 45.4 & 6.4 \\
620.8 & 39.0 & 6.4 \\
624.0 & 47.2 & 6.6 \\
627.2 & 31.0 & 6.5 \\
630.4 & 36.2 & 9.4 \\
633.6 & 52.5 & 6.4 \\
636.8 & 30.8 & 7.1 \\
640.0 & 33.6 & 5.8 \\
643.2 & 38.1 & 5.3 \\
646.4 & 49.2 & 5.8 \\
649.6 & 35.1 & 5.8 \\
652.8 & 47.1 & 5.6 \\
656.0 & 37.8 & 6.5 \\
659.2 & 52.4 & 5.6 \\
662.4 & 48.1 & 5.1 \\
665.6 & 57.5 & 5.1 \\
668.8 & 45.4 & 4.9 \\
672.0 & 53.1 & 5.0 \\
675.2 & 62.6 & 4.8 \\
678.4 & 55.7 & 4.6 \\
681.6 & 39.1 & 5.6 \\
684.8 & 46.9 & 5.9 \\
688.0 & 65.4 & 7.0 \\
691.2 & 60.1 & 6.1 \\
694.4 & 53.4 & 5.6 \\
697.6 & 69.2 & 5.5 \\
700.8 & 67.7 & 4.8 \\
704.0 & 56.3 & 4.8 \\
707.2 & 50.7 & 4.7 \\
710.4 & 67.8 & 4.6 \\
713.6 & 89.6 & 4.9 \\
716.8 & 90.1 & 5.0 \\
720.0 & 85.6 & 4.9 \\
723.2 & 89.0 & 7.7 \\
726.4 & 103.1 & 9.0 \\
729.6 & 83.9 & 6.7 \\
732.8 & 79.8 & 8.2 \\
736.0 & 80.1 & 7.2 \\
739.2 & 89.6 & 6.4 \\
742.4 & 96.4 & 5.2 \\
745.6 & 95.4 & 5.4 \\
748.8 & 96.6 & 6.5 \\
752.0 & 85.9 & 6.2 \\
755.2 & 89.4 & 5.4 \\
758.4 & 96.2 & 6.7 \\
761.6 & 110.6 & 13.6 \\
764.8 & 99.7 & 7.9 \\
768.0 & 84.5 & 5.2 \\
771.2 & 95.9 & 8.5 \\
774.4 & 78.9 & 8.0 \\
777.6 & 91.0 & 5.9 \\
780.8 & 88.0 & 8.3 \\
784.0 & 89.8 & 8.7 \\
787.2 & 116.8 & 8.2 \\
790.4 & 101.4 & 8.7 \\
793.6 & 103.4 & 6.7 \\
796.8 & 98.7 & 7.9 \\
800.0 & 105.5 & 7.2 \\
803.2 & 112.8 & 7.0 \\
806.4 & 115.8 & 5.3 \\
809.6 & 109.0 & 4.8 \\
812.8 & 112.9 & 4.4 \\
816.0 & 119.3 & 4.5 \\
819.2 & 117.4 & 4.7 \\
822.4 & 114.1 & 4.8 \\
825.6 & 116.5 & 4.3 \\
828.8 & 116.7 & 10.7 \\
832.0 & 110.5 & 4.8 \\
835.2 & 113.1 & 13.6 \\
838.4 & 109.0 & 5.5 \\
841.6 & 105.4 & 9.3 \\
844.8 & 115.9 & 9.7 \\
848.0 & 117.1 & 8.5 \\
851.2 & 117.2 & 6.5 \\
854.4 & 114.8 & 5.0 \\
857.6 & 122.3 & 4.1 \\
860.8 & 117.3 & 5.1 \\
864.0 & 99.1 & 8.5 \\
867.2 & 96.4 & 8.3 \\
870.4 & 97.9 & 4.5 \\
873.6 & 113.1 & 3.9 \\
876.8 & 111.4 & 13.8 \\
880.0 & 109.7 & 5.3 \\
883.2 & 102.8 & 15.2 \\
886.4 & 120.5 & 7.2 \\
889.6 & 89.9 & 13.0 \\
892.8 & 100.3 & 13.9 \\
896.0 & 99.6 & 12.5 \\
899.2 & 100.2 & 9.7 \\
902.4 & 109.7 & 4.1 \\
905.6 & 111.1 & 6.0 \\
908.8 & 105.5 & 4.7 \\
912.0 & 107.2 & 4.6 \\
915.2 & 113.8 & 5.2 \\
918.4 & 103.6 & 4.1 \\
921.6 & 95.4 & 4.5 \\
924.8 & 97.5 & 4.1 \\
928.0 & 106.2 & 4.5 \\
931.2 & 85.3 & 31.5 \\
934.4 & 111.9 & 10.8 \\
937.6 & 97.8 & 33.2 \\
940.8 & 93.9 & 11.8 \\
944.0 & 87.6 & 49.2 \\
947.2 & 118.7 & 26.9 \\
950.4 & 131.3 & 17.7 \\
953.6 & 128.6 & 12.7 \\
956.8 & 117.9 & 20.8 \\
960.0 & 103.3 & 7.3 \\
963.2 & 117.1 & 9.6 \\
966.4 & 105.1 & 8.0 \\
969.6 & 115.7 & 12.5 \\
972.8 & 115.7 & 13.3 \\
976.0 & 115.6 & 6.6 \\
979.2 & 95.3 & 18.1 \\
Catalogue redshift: 0.79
